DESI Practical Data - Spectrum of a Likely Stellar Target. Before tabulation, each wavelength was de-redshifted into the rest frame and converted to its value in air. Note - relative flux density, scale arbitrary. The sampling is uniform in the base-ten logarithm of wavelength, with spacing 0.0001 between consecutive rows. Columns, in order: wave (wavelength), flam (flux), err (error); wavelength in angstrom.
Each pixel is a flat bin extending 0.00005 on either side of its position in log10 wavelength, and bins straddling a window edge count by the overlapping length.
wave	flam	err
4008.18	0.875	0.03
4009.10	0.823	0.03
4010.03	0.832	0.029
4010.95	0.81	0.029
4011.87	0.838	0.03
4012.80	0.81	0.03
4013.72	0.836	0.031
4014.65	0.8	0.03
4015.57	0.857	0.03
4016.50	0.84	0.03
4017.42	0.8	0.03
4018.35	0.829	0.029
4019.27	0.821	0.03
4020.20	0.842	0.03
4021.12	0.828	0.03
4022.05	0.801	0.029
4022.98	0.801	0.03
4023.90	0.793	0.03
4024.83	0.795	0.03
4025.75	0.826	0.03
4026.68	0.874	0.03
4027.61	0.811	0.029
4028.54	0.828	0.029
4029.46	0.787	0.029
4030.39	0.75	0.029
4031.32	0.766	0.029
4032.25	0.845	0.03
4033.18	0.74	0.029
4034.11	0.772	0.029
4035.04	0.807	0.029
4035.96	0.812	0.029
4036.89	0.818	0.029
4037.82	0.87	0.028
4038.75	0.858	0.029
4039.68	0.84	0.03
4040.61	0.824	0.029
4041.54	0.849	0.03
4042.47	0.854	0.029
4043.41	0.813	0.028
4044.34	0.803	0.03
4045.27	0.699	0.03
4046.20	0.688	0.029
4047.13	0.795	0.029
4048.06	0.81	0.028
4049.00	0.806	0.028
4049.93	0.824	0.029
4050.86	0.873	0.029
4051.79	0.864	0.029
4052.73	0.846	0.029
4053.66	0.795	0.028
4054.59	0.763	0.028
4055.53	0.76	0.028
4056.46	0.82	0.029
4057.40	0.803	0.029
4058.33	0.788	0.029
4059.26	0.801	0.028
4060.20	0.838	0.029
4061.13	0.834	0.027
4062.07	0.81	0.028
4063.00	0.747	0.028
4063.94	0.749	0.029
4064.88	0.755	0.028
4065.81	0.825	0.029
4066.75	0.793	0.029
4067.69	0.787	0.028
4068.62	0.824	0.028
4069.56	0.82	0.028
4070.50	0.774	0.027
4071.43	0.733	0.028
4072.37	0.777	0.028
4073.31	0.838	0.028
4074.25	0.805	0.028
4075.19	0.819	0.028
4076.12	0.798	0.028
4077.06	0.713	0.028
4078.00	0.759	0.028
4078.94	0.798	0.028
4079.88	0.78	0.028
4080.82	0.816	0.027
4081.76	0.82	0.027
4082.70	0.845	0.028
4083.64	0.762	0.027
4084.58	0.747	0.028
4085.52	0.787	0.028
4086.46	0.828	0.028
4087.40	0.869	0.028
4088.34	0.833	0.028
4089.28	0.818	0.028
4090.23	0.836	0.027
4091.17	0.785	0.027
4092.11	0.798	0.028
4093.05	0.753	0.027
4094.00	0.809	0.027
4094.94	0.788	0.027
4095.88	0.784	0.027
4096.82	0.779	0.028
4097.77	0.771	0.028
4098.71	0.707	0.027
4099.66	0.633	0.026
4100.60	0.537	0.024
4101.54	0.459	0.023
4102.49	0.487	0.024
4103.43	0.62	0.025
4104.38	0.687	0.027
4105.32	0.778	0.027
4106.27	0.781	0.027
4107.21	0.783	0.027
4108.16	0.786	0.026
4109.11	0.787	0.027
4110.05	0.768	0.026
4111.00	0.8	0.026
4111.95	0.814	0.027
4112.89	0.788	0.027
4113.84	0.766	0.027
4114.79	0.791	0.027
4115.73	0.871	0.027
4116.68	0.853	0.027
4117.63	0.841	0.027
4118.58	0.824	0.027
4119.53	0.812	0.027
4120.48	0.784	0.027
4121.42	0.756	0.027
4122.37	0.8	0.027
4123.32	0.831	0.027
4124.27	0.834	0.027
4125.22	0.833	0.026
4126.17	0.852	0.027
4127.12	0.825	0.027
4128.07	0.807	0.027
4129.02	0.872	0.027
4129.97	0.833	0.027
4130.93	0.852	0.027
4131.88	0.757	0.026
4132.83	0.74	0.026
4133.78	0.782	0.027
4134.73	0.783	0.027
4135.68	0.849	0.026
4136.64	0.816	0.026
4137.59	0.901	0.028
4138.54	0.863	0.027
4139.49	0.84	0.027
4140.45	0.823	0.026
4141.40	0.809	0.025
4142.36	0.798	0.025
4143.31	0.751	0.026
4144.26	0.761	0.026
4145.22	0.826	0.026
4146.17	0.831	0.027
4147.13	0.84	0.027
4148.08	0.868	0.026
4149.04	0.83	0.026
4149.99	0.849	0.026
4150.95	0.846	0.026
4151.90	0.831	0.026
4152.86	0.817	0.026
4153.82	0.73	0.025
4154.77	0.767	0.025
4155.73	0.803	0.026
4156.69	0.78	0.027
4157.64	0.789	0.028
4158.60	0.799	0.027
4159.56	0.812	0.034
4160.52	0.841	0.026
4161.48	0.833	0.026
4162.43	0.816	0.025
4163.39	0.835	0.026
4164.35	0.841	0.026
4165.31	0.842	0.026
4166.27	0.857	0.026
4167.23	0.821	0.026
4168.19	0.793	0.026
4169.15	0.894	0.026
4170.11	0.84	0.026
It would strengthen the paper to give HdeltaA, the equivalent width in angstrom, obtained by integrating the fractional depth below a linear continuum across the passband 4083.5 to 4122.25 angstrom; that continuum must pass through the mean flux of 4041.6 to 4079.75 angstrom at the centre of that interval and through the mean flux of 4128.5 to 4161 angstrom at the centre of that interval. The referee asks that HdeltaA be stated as 2.0 angstrom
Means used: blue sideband 0.795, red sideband 0.814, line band 0.763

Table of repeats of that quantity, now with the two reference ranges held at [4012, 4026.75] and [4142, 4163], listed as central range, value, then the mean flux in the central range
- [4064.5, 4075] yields 0.3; 0.795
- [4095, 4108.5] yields 2.1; 0.687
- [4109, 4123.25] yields 0.1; 0.805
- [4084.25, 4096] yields 0.2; 0.804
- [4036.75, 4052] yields 0.1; 0.816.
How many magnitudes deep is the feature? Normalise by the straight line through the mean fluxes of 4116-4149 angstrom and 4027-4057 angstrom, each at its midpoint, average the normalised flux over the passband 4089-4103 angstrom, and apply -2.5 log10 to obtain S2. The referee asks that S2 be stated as 0.142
